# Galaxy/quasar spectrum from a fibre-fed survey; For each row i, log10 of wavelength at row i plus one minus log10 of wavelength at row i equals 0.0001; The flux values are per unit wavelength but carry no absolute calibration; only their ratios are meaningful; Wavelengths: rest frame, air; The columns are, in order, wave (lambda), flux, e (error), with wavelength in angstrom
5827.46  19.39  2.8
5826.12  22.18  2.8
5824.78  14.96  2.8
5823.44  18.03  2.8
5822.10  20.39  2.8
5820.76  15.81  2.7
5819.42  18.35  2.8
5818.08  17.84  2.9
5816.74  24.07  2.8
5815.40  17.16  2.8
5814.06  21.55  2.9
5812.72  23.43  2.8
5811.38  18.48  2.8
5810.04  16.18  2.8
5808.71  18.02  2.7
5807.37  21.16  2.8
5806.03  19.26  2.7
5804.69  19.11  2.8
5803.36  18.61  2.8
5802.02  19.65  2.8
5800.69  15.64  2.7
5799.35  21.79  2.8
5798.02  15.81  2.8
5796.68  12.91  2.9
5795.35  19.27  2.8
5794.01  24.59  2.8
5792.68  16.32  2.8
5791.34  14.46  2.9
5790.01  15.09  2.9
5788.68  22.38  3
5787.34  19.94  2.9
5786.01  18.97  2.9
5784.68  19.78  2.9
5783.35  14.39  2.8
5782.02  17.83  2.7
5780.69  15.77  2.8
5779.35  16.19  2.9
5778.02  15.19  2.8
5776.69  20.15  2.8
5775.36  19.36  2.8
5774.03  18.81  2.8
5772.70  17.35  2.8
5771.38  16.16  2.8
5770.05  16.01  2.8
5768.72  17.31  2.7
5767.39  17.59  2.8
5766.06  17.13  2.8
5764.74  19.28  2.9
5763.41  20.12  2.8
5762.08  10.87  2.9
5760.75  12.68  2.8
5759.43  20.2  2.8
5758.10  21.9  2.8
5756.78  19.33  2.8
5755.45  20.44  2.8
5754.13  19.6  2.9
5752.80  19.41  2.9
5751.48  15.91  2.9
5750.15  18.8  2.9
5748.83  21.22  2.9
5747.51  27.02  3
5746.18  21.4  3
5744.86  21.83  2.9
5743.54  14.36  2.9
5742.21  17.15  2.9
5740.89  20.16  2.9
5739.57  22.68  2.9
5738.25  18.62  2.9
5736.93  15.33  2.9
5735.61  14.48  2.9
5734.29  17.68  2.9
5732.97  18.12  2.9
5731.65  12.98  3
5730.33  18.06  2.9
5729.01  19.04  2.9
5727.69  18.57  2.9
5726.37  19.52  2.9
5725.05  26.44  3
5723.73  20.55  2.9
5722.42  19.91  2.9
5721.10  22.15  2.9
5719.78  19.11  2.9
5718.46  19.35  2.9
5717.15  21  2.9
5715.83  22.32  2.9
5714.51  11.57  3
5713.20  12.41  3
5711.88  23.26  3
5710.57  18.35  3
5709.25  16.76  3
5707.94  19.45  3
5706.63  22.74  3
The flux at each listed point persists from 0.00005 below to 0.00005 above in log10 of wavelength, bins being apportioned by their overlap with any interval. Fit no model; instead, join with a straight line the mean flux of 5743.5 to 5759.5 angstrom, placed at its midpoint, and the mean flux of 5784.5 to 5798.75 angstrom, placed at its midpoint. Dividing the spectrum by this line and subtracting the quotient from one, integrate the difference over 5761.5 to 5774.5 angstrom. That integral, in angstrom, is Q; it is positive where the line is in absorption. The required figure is 1.6 angstrom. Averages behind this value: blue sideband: 20.3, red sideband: 18.1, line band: 17.1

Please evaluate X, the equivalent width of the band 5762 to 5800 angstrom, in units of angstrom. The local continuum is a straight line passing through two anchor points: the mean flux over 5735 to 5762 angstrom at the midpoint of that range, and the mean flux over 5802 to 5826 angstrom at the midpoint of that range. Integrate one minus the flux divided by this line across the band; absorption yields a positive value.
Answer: 2.6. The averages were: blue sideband 19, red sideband 19.1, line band 17.7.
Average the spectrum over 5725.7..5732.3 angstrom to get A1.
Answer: 17.6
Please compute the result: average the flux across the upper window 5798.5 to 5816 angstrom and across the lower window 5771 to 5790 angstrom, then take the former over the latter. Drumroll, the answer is 1.1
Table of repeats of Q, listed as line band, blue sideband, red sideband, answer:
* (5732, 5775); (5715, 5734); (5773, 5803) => 1.1 angstrom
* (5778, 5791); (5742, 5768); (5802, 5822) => 1.0 angstrom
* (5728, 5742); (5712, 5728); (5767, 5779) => 0.9 angstrom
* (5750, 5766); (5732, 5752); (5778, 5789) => 0.3 angstrom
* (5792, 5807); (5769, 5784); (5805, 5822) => -0.1 angstrom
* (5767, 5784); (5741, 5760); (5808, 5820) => 2.3 angstrom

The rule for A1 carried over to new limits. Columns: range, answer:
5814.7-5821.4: 18.7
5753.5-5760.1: 20.3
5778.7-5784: 16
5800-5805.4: 18.3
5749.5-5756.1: 18.8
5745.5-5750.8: 22.1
